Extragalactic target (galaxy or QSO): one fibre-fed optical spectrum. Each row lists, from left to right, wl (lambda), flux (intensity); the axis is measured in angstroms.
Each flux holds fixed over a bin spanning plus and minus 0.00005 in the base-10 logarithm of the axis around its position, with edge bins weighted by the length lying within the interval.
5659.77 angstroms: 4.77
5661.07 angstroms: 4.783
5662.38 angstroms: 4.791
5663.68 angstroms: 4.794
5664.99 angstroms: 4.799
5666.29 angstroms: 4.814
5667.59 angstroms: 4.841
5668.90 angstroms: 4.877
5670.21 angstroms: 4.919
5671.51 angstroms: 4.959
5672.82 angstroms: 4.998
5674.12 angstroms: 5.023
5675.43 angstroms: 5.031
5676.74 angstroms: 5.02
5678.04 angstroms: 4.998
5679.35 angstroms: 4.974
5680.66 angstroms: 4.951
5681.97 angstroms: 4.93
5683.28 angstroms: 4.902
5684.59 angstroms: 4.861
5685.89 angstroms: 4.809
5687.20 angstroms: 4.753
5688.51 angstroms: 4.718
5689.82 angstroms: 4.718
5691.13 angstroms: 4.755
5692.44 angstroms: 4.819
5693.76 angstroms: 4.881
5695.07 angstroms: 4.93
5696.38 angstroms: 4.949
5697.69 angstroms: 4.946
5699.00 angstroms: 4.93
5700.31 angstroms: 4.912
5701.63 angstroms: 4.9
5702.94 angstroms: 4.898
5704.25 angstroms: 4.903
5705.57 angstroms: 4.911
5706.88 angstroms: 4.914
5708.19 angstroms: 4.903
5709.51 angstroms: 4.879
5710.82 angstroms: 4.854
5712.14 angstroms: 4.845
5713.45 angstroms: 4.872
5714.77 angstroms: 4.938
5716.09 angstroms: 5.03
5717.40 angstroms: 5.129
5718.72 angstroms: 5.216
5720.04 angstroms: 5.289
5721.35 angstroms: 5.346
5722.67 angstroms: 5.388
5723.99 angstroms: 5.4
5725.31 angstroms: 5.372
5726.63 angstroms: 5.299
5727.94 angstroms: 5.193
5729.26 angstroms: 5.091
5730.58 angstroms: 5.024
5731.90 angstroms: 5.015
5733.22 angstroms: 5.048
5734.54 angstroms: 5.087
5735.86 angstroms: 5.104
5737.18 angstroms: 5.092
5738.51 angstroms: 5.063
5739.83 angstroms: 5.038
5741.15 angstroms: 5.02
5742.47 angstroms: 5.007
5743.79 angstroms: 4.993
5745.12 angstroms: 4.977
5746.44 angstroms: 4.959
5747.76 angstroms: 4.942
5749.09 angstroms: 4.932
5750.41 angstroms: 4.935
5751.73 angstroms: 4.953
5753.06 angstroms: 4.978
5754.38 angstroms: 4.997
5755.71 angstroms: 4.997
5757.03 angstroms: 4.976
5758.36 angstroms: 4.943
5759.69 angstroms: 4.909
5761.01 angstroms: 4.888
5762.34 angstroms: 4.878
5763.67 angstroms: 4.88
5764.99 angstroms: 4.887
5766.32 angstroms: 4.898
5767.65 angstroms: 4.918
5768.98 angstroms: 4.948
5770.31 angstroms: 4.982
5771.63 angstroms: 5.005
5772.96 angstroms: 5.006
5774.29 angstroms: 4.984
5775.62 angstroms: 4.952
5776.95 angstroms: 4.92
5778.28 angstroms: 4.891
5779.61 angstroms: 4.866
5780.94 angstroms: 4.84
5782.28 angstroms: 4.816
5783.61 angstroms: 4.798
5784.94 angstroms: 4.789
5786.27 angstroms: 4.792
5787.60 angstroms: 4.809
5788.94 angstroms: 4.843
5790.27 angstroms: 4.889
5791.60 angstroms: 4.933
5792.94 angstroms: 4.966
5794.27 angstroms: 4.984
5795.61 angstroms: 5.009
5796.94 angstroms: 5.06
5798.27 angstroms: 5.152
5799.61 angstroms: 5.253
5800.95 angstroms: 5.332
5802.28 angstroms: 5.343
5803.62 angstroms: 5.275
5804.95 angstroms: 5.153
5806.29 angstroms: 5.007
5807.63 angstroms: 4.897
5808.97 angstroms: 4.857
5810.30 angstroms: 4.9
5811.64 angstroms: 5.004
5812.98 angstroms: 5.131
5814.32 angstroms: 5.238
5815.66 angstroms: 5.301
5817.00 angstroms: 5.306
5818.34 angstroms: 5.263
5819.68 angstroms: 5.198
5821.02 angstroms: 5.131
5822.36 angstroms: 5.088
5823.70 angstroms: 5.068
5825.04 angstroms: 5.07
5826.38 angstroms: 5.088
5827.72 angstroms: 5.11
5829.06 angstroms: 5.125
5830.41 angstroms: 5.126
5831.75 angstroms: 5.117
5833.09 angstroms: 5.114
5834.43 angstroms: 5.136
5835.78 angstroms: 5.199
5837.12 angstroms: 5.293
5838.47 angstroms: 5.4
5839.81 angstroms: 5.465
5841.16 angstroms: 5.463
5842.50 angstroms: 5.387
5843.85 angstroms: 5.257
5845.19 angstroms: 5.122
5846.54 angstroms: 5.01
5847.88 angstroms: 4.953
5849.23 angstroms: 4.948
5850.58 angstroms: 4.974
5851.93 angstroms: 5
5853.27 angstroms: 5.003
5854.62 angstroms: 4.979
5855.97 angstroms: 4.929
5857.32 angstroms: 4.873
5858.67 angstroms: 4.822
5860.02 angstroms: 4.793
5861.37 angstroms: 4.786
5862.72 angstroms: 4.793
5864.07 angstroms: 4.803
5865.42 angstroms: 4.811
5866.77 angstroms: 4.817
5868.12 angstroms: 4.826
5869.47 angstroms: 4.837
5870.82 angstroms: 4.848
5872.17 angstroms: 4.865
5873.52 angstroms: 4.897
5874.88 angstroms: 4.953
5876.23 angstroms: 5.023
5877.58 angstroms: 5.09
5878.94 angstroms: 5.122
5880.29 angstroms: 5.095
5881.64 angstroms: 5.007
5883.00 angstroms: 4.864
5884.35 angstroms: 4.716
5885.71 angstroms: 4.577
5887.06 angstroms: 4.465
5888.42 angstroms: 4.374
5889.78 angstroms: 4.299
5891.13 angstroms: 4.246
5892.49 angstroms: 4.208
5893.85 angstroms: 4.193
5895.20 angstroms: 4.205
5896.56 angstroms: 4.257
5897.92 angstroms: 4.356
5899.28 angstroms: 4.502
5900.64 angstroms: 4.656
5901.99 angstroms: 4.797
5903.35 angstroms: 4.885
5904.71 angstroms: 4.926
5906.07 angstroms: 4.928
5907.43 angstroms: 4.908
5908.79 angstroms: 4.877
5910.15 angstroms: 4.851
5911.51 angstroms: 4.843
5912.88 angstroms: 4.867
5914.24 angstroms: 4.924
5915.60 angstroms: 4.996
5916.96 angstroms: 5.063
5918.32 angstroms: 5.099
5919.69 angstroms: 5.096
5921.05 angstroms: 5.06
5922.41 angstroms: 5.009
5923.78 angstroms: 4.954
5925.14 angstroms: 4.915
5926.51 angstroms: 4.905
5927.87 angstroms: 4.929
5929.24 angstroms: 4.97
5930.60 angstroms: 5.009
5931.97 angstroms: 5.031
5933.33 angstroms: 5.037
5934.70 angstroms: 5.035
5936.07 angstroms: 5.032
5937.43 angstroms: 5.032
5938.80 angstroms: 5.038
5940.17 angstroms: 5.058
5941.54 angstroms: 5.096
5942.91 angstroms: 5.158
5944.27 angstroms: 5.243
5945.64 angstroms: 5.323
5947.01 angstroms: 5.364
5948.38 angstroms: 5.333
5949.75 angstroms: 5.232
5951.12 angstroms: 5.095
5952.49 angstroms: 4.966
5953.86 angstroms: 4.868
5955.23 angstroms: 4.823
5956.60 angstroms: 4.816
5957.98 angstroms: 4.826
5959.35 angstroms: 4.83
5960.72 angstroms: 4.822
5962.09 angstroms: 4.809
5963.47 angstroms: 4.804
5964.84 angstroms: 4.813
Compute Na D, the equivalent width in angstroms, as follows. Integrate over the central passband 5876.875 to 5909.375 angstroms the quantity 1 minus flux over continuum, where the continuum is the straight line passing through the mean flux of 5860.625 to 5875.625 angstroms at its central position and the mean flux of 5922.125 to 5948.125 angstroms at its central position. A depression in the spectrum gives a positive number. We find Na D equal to 1.8 angstroms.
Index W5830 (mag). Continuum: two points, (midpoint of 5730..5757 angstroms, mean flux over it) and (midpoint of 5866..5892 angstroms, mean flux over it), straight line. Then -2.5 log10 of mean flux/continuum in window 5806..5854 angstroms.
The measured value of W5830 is -0.06 mag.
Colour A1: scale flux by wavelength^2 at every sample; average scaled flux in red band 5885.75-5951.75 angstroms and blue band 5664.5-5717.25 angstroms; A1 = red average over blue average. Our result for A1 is 1.07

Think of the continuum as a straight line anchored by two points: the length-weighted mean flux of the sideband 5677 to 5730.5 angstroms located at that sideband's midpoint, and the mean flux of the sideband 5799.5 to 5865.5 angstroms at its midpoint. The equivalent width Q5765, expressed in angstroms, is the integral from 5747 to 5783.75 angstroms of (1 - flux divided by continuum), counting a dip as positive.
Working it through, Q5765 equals 0.8 angstroms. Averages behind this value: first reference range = 4.98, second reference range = 5.09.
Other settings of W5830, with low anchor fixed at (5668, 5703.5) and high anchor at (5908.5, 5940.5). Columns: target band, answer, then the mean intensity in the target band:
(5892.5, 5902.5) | 0.13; 4.41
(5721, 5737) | -0.06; 5.19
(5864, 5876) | 0.02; 4.86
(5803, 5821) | -0.04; 5.12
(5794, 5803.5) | -0.05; 5.17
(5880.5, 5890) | 0.07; 4.65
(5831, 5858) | -0.04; 5.13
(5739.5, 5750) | -0.01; 4.98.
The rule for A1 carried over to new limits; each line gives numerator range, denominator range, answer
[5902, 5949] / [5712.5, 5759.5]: 1.06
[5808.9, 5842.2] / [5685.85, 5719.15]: 1.10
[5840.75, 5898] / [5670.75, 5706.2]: 1.04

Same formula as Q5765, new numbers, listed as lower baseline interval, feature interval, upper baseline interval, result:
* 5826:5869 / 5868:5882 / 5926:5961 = 0.2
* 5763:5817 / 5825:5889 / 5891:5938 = -1.1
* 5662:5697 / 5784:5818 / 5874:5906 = -2.2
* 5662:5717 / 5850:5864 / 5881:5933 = -0.3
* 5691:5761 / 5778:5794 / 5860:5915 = 0.2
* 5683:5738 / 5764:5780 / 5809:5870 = 0.3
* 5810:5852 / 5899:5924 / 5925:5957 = 0.8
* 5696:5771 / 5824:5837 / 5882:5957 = -0.5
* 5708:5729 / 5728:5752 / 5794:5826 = 0.5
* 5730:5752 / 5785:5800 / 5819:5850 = 0.4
